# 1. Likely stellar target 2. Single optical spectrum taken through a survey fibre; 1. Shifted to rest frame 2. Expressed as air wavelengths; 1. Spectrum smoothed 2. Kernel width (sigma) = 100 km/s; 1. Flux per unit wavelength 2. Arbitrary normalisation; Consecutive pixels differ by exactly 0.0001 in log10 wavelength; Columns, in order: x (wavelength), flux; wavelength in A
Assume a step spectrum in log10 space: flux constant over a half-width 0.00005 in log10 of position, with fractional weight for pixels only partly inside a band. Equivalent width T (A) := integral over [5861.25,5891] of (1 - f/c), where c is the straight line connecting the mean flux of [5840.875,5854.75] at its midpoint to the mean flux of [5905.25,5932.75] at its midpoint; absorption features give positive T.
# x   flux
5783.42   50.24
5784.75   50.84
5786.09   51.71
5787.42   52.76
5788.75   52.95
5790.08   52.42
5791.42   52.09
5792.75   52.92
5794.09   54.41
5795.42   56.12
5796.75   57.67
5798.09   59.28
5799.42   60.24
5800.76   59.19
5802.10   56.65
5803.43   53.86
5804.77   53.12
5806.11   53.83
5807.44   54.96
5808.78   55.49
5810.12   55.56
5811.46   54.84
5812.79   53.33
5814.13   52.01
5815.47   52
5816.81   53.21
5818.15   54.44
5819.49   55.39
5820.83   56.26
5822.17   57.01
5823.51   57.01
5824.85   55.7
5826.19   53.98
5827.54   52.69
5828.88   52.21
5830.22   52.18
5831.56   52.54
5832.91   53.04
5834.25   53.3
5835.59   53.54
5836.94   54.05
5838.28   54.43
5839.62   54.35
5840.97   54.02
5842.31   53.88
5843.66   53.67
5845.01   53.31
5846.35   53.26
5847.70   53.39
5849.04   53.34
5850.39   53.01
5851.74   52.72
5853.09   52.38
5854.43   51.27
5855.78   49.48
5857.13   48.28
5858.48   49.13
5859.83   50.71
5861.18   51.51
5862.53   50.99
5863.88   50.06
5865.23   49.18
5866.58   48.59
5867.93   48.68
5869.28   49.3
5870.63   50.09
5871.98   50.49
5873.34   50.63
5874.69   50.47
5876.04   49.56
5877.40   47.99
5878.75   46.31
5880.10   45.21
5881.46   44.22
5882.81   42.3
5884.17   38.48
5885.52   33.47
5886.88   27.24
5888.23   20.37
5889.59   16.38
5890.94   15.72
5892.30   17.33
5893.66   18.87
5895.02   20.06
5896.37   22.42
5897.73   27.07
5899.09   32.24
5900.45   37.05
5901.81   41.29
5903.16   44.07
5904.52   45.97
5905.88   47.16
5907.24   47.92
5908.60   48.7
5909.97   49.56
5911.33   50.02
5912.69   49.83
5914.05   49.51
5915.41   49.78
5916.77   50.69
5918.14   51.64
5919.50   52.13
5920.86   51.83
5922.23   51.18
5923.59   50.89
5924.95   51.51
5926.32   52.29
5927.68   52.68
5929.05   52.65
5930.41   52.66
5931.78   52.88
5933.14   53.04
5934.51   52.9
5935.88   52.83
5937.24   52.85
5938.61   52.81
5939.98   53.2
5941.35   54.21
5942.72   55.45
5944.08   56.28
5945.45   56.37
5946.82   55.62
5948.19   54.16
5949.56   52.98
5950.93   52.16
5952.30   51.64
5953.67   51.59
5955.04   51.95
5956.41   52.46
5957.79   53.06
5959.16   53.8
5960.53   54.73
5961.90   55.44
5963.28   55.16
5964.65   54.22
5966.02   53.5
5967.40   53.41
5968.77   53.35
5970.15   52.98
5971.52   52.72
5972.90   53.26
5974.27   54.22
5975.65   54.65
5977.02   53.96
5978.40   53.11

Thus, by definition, 5.39 A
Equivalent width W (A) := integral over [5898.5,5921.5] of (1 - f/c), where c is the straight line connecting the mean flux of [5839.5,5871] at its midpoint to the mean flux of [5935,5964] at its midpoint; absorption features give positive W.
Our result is 2.5 A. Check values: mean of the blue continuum 51.4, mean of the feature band 47.1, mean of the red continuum 53.7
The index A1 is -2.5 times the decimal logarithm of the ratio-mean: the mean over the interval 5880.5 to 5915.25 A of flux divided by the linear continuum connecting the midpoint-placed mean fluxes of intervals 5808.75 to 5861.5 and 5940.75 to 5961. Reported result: 0.44 mag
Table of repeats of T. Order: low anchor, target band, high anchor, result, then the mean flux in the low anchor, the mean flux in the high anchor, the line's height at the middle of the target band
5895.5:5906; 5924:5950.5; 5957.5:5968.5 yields -3.8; 36.3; 54.2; 46.8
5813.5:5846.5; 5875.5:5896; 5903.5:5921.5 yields 7.7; 53.9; 49.5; 50.9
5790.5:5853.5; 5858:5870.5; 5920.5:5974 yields 1.0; 54.4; 53.3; 54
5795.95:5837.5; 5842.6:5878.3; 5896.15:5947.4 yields 1.1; 54.8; 49.2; 52.5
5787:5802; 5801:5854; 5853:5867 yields -1.2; 55.5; 50.1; 52.8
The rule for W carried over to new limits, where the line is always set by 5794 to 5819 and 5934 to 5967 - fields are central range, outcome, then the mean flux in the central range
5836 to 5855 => 0.5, 53.4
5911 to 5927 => 0.9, 51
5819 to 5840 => 0.3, 54.2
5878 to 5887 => 2.3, 40.4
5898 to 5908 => 2.3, 41.7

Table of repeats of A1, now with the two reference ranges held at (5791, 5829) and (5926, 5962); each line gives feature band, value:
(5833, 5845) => 0.02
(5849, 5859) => 0.07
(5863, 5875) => 0.10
